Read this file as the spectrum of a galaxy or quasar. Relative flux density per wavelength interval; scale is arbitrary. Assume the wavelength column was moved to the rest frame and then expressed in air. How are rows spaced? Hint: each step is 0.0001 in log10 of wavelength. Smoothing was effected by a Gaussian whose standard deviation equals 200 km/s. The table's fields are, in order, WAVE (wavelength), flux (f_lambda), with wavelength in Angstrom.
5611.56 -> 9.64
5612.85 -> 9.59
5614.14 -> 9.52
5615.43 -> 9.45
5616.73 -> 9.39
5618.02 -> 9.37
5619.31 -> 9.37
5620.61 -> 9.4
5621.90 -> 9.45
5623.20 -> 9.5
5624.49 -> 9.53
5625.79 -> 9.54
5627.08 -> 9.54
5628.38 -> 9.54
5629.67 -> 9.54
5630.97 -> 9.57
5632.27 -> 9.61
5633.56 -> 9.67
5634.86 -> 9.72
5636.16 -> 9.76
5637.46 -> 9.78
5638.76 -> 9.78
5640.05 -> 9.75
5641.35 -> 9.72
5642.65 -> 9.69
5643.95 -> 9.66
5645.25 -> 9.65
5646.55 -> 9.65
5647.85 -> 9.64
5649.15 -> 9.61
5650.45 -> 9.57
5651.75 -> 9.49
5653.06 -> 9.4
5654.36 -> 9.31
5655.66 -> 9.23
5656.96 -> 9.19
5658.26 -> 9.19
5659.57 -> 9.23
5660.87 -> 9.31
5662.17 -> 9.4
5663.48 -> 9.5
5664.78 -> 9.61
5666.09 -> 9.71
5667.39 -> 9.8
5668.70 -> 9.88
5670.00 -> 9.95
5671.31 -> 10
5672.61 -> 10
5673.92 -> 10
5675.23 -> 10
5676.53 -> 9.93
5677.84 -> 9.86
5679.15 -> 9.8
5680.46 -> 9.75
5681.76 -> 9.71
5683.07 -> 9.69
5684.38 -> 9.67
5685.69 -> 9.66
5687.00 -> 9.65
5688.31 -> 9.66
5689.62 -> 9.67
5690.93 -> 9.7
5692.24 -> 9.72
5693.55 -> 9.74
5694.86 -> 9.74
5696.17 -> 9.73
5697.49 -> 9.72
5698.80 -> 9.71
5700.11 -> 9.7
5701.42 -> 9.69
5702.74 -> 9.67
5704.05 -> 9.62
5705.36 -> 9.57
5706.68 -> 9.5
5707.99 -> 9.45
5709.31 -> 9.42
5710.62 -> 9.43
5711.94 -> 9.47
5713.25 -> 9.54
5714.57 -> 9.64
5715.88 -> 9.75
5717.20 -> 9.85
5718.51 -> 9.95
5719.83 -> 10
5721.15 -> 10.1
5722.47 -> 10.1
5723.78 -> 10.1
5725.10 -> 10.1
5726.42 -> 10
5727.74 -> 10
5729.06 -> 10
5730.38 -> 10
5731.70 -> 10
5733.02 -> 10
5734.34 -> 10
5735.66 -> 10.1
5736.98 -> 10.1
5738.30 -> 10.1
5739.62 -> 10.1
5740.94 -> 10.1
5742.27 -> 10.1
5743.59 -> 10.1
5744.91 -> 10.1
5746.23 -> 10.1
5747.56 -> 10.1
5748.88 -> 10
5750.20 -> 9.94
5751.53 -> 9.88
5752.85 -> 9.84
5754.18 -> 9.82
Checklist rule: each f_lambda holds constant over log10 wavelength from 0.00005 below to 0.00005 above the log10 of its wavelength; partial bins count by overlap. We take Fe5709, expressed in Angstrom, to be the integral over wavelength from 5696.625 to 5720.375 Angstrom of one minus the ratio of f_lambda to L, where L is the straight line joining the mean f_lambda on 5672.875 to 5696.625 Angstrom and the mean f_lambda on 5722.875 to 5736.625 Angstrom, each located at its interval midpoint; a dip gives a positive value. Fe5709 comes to 0.6 Angstrom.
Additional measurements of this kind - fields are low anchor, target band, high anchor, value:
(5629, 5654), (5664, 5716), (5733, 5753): 0.7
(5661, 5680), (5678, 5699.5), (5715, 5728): 0.3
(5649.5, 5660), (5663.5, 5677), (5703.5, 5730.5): -0.6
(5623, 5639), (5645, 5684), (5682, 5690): 0.0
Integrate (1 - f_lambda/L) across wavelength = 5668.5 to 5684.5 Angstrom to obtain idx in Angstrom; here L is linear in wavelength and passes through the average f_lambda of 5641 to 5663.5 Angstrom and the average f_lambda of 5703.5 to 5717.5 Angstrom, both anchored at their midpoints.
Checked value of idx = -0.6 Angstrom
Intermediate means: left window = 9.46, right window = 9.56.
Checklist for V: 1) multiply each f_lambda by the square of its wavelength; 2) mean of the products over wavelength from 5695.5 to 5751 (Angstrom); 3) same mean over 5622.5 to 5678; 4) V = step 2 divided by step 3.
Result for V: 1.05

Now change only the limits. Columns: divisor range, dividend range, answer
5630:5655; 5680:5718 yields 1.02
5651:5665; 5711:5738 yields 1.09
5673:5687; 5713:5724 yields 1.02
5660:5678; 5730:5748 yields 1.06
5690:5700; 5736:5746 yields 1.06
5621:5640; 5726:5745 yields 1.08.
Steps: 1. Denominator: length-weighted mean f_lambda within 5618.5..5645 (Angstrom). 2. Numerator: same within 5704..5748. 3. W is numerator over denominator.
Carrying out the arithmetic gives 1.03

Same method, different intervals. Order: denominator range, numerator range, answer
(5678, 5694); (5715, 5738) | 1.03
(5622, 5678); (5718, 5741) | 1.04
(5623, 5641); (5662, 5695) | 1.01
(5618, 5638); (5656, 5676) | 1.01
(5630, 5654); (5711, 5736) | 1.03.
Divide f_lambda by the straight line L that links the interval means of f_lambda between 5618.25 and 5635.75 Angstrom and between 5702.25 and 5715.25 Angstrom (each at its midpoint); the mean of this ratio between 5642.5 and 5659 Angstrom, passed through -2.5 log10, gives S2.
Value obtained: 0.007 mag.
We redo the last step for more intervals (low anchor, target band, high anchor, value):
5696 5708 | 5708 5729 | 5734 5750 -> 0.00 mag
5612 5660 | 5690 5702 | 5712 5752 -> 0.01 mag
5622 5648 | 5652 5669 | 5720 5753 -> 0.04 mag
